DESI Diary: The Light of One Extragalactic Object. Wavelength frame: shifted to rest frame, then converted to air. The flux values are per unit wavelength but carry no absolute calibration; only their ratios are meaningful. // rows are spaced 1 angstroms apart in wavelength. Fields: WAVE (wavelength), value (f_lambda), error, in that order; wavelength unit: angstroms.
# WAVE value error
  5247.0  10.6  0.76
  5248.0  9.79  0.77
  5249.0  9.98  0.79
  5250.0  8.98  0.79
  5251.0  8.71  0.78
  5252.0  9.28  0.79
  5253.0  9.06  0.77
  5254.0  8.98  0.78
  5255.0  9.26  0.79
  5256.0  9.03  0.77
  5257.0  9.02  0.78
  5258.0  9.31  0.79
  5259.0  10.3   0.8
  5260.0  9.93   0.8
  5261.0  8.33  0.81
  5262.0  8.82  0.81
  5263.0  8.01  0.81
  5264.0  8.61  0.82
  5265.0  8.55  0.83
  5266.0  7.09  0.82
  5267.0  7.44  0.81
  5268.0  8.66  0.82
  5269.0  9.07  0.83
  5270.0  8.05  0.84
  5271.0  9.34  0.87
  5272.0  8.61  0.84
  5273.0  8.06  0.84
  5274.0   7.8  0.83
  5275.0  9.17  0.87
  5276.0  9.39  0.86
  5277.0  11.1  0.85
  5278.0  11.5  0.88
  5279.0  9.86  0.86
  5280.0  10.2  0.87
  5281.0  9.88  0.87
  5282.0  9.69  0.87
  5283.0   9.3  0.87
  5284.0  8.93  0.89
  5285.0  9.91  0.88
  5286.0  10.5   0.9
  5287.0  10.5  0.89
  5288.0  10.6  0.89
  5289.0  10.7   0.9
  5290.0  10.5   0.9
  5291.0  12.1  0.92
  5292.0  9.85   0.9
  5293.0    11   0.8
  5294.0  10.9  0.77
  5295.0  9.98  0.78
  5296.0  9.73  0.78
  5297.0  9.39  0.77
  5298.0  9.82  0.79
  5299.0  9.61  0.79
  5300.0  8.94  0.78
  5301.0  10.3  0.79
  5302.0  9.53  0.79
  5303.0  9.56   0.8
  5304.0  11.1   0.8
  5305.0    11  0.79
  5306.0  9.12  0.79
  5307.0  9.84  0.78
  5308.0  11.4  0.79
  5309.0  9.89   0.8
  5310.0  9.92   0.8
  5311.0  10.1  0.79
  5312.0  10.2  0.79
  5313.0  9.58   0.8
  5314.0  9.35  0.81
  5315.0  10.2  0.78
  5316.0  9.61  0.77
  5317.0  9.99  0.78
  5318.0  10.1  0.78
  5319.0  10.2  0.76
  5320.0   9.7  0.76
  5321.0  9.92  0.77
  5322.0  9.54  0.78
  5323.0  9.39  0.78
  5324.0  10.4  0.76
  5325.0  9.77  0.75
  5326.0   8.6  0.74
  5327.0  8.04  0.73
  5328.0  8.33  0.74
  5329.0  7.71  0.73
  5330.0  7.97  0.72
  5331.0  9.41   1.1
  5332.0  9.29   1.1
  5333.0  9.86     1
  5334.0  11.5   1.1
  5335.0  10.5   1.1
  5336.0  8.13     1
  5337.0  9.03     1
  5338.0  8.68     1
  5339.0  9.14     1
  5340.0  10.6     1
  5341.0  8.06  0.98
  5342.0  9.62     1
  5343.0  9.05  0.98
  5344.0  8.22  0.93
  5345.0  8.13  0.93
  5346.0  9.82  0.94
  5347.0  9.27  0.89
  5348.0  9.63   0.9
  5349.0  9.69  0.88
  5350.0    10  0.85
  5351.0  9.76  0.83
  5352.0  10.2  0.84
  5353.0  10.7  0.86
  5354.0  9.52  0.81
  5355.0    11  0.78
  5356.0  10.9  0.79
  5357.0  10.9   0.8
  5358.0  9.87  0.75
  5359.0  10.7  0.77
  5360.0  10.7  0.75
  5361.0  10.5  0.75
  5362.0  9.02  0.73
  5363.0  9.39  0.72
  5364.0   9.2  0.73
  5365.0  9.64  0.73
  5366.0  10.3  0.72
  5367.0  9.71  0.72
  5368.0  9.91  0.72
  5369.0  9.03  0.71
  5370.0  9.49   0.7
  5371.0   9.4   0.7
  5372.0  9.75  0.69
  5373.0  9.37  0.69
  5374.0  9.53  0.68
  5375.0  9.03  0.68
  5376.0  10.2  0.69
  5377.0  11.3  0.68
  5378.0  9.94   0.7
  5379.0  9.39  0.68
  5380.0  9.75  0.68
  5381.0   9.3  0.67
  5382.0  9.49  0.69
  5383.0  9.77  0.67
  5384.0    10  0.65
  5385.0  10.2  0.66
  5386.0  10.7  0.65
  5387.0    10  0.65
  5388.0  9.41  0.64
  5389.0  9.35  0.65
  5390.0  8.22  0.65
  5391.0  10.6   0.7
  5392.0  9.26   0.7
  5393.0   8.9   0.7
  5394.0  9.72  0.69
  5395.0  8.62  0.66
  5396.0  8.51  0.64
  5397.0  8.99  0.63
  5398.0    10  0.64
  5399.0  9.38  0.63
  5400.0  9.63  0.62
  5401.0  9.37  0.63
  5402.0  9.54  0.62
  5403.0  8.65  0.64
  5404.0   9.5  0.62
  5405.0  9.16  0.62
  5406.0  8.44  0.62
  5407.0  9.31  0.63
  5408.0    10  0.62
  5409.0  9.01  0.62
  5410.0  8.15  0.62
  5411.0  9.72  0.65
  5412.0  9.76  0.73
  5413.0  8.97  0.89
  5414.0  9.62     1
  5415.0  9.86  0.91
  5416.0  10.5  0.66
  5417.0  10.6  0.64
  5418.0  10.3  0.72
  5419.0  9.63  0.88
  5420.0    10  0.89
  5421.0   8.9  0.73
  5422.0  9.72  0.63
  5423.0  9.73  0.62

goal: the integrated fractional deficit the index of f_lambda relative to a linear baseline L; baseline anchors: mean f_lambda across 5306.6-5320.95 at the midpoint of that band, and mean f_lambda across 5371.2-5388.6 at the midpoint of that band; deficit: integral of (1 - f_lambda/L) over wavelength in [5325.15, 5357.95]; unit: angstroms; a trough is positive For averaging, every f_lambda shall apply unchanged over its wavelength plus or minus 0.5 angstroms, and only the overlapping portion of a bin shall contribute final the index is 1.7 angstroms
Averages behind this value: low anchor 10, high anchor 9.82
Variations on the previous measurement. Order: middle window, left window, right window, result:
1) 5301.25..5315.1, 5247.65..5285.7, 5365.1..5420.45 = -1.2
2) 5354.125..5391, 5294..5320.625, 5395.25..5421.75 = -0.9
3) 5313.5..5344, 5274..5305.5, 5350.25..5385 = 1.9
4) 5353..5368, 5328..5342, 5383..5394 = -1.1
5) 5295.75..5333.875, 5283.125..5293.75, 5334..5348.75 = 0.7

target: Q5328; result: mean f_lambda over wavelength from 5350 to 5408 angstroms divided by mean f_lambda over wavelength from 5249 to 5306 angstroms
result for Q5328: 1.02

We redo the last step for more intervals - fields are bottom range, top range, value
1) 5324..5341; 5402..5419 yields 1.03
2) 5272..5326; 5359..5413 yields 0.96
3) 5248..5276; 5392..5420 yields 1.07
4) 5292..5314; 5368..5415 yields 0.95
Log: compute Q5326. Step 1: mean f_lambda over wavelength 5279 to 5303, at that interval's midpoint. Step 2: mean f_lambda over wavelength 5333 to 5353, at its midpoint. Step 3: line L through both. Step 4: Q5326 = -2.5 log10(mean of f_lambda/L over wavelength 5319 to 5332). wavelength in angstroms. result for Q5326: 0.06 mag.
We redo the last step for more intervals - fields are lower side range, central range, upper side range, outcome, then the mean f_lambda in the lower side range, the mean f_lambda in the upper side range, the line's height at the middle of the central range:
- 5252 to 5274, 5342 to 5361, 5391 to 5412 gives -0.10 mag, 8.73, 9.24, 9.06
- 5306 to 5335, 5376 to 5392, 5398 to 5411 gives -0.06 mag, 9.64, 9.23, 9.33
